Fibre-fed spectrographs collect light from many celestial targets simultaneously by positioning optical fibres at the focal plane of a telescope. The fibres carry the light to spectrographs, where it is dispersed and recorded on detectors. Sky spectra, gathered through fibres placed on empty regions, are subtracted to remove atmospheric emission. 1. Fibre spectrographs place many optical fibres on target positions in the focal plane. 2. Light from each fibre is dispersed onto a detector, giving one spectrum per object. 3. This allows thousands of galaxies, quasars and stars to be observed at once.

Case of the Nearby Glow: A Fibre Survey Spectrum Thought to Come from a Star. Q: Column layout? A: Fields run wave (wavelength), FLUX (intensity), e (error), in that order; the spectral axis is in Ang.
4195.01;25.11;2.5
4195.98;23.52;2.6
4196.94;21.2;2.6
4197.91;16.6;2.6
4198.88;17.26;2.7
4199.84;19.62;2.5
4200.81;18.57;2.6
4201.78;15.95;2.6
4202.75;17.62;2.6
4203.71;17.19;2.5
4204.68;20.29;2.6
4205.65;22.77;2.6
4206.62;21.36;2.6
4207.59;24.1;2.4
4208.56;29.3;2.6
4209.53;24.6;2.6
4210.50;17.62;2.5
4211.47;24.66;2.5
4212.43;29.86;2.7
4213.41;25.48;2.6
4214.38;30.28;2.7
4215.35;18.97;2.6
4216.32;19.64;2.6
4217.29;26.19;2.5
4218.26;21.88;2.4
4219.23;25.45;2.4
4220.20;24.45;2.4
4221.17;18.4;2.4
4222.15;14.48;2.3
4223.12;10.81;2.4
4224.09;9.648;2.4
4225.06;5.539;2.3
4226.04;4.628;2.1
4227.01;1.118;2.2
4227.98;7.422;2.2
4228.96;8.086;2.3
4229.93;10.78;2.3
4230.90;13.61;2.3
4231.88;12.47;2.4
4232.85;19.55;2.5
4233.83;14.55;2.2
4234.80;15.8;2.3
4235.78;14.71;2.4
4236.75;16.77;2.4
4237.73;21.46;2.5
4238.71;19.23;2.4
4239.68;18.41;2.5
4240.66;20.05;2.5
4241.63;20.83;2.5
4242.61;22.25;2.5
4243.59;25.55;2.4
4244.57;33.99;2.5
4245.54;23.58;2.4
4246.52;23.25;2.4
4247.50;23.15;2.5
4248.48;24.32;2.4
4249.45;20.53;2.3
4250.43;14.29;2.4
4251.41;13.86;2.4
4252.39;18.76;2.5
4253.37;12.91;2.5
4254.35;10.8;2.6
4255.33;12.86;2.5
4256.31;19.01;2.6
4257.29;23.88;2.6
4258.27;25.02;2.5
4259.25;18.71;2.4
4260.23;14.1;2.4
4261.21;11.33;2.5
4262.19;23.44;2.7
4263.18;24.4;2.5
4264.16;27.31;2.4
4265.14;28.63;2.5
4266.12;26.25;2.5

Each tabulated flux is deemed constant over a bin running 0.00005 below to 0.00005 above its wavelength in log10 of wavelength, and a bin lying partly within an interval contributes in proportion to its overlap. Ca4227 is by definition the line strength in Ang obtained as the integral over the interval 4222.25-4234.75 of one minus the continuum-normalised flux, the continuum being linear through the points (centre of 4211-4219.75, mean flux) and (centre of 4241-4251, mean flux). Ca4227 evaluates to 7.2 Ang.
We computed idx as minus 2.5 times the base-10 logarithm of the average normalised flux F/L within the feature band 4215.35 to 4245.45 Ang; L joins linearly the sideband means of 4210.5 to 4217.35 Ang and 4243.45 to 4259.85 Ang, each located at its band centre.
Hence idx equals 0.32 mag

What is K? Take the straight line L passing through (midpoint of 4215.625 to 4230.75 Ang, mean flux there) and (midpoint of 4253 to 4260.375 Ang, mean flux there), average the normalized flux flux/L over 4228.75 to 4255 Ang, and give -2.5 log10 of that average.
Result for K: -0.16 mag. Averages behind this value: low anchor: 14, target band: 18.4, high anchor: 17.4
